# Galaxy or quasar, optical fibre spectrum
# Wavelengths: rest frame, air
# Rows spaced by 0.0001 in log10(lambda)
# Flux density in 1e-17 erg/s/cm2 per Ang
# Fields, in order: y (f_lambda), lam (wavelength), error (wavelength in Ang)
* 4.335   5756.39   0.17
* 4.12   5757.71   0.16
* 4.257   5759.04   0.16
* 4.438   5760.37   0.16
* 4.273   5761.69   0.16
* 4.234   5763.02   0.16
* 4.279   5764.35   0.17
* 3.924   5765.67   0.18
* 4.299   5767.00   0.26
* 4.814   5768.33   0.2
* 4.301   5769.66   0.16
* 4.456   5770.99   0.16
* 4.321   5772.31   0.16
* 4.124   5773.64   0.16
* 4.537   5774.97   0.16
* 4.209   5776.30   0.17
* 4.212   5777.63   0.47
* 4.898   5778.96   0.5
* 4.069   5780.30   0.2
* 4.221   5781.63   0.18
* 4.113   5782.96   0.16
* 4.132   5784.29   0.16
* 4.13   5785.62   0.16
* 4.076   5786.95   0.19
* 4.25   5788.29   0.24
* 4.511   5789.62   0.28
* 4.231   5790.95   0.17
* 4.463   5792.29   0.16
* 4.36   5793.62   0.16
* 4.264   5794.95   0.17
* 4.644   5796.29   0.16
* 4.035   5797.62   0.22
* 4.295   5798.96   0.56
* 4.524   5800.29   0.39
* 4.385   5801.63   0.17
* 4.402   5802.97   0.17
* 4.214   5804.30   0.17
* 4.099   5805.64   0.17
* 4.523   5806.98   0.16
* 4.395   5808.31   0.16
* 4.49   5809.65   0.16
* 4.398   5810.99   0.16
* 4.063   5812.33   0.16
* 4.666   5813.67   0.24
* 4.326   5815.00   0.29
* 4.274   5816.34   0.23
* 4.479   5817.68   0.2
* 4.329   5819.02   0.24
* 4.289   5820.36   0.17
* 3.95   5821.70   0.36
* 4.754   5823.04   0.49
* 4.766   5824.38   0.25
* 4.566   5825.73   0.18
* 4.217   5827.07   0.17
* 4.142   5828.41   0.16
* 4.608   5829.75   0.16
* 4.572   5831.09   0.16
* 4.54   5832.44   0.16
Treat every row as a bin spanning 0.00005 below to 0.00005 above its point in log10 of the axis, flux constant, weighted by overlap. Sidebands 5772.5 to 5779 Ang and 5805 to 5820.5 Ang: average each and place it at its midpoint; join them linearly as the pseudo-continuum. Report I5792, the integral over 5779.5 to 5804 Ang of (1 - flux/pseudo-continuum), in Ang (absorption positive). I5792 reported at 0.4 Ang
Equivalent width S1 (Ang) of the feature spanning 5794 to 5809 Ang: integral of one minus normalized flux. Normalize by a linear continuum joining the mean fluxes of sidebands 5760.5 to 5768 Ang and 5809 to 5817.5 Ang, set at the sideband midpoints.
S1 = 0.0 Ang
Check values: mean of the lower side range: 4.25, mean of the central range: 4.34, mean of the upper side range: 4.38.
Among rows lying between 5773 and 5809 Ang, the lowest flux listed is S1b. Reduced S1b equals 4.035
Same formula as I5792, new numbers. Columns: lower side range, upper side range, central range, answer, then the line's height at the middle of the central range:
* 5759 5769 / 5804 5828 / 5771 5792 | 0.3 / 4.34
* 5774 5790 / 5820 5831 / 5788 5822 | 0.0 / 4.35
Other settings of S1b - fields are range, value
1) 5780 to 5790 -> 4.069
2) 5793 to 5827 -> 3.95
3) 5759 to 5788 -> 3.924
